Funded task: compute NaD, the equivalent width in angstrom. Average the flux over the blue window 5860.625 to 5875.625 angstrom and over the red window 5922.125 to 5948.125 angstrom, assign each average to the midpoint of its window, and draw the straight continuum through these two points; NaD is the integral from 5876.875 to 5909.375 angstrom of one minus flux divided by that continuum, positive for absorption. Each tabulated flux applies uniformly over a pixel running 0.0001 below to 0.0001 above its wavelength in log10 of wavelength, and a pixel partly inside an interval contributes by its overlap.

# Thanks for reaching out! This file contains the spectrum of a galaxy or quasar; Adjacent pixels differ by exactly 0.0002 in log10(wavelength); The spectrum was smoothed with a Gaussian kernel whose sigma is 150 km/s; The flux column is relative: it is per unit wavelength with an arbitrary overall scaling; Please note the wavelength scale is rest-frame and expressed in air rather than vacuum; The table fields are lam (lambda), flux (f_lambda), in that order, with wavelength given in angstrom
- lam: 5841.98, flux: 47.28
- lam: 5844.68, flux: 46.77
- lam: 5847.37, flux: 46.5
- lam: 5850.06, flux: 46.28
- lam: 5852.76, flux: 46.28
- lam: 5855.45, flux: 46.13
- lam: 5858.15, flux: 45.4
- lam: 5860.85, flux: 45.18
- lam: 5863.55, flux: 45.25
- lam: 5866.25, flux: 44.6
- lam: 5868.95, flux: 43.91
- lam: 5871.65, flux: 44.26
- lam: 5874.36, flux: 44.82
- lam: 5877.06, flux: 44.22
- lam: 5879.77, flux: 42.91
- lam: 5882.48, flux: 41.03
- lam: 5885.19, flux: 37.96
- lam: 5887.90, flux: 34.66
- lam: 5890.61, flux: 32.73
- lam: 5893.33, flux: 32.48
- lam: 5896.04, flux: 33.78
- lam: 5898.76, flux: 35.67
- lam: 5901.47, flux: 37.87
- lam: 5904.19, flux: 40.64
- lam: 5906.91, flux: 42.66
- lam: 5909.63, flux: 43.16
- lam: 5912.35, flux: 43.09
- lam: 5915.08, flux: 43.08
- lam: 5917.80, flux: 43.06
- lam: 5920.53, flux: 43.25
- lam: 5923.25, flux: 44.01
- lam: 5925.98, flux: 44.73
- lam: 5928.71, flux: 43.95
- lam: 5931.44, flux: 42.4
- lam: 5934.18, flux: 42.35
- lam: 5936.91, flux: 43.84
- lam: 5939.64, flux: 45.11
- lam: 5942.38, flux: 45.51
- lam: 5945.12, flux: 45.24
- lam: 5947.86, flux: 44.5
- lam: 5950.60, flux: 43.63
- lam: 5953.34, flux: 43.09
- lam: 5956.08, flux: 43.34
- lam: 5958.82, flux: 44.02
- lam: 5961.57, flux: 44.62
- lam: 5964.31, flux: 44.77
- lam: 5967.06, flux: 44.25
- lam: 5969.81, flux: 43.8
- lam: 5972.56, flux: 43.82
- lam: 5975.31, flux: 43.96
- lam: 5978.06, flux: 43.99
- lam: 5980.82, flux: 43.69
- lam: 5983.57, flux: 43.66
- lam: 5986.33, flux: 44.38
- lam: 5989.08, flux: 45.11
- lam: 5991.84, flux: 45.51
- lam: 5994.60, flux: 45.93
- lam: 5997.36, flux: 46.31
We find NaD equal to 4.71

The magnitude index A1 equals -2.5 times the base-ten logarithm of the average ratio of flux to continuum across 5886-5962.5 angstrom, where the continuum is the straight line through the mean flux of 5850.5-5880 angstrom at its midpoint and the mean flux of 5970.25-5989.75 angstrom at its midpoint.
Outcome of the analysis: 0.072 mag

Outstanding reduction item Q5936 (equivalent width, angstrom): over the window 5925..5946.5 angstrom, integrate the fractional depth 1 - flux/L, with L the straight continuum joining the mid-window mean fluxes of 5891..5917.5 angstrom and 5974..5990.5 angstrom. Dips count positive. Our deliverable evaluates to -1.6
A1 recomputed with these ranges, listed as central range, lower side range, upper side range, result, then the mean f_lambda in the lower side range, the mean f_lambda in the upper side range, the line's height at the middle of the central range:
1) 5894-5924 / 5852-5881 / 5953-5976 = 0.10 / 44.8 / 44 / 44.5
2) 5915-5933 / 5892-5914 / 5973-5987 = -0.09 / 38.7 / 43.9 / 40.1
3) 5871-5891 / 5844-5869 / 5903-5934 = 0.11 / 45.7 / 43.1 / 44.7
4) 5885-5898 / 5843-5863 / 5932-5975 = 0.31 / 46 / 44.1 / 45.3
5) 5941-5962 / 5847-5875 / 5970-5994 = 0.01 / 45.3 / 44.3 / 44.6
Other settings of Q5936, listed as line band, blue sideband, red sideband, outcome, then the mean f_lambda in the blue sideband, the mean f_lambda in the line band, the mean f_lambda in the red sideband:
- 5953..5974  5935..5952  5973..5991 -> 0.2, 44.6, 44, 44.2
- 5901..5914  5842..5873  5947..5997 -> 0.9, 45.6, 41.7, 44.3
